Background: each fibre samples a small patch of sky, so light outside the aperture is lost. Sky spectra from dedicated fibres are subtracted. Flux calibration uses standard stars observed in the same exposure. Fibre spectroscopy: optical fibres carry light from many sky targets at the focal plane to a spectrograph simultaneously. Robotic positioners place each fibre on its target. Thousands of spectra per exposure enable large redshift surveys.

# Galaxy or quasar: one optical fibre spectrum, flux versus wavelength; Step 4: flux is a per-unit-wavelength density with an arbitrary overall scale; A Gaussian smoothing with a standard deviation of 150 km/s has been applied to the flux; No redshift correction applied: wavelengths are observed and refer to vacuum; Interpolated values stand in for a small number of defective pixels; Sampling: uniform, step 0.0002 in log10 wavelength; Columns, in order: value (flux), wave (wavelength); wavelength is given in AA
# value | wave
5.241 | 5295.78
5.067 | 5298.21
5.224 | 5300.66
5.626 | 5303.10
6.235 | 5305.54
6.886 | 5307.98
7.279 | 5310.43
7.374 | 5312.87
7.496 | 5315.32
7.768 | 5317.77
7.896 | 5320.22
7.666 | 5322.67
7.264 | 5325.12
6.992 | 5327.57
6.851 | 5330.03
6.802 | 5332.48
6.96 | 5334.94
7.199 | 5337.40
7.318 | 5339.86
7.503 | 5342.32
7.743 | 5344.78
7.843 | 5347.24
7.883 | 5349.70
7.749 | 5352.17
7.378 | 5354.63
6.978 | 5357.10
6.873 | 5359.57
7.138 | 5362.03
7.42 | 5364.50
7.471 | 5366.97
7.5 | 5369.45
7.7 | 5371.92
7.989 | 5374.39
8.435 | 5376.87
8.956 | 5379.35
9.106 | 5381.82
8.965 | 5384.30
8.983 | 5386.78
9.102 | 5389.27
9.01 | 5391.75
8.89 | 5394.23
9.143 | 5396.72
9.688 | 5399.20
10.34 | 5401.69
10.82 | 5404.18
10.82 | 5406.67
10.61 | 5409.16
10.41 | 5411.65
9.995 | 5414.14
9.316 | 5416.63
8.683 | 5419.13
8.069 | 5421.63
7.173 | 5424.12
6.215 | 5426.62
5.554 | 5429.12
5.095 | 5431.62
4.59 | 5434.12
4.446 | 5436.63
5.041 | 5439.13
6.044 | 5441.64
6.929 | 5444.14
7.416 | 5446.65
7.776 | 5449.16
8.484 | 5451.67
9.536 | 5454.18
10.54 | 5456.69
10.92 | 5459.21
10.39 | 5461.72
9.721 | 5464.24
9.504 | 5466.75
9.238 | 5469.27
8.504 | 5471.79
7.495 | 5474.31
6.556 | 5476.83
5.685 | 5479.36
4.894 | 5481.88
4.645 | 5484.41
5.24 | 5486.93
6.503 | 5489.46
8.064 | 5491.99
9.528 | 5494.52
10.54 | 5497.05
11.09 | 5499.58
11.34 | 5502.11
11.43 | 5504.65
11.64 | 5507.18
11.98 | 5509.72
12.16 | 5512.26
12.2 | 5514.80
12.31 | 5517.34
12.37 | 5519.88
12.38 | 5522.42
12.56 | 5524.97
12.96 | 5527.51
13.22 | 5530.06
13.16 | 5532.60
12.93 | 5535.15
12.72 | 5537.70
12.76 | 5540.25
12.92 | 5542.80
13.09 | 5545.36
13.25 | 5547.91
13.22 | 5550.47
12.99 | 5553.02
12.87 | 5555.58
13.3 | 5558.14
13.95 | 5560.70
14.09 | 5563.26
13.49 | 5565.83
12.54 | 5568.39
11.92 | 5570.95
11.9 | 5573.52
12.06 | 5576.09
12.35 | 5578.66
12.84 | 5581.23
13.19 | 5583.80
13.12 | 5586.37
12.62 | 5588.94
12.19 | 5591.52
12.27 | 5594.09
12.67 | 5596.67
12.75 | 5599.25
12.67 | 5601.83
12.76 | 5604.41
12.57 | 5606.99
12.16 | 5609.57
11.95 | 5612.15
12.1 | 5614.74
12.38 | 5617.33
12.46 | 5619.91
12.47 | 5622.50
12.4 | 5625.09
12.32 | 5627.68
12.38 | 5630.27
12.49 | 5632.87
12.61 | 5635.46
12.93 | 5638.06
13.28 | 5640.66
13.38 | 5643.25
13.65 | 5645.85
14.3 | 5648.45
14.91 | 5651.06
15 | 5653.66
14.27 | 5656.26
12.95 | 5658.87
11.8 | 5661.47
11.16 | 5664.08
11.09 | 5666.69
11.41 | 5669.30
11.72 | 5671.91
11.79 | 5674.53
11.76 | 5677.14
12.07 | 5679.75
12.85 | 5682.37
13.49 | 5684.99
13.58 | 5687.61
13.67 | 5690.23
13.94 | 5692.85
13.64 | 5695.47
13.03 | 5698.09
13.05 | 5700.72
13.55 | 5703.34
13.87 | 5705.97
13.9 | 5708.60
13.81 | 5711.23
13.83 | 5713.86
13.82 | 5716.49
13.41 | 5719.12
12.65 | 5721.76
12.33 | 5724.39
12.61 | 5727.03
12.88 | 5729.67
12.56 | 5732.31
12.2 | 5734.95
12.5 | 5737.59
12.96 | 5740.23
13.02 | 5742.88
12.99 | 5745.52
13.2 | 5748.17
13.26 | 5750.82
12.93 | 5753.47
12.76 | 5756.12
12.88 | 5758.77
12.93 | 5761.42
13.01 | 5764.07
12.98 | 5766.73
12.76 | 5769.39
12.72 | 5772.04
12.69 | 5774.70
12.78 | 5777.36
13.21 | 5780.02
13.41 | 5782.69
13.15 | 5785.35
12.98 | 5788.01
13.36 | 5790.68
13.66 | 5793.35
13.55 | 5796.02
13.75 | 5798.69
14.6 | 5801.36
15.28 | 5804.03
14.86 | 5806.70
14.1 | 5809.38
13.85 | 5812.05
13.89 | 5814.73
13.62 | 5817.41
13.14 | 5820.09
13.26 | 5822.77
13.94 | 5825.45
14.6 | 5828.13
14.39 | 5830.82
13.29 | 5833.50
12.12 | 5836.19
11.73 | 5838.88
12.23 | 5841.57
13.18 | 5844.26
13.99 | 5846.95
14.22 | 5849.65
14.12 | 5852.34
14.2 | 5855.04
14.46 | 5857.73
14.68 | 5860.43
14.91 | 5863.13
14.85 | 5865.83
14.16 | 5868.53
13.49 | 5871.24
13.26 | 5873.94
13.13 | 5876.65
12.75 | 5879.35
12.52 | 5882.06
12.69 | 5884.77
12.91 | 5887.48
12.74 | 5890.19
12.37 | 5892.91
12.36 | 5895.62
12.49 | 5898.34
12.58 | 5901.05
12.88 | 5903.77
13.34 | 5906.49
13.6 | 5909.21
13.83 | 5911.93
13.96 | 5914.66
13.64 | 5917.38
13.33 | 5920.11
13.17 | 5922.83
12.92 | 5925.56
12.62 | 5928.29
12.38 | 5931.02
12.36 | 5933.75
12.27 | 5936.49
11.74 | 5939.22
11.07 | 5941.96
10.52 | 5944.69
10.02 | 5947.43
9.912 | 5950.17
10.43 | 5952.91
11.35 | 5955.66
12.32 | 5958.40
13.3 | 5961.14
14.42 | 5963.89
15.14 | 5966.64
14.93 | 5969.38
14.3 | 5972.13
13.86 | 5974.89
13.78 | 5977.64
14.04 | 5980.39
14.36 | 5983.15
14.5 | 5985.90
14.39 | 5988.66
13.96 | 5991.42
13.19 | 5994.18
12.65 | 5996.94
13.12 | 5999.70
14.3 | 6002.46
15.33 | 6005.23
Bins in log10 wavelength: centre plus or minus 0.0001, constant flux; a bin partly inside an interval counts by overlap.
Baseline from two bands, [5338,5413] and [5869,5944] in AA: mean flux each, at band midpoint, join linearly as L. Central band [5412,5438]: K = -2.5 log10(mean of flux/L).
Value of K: 0.26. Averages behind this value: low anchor 8.52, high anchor 12.8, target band 7.02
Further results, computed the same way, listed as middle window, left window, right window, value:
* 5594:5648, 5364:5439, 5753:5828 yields -0.130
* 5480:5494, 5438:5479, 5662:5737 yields 0.415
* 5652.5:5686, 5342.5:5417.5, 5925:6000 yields -0.155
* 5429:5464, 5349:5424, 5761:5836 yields 0.254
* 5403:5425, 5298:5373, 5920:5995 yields -0.213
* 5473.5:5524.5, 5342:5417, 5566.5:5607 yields 0.158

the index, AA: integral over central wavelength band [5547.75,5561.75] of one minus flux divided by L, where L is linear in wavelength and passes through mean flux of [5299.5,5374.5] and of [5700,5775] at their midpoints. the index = -3.9 AA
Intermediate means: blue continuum 7.22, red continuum 13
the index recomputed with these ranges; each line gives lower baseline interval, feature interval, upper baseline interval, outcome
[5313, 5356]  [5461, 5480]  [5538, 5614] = 3.64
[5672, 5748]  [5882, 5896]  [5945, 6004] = 0.57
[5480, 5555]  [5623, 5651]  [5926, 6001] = -3.46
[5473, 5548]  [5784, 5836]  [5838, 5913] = -3.92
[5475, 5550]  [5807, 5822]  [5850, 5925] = -1.03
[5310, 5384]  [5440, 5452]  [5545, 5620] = 3.17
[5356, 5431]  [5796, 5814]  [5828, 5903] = -2.25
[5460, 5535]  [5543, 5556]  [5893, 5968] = -3.56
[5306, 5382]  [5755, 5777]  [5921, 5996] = -3.26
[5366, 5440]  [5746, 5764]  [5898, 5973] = -2.92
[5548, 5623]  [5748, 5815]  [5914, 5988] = -3.29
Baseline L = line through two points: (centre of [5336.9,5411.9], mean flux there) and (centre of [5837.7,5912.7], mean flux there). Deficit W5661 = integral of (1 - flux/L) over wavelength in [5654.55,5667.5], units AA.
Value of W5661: -1.3 AA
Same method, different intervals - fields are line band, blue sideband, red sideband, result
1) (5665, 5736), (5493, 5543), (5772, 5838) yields 0.83 AA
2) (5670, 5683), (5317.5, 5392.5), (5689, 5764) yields 0.48 AA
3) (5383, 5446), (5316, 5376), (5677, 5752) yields 2.06 AA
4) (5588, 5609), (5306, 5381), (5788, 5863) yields -3.37 AA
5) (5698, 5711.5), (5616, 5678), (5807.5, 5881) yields -0.58 AA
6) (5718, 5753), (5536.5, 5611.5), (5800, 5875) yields 1.67 AA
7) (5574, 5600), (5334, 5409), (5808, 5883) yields -4.42 AA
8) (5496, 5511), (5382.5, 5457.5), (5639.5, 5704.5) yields -2.32 AA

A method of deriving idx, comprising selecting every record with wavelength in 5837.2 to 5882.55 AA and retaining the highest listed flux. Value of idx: 14.91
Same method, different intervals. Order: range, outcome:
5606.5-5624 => 12.57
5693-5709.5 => 13.9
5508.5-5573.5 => 14.09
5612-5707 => 15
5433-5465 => 10.92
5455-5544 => 13.22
